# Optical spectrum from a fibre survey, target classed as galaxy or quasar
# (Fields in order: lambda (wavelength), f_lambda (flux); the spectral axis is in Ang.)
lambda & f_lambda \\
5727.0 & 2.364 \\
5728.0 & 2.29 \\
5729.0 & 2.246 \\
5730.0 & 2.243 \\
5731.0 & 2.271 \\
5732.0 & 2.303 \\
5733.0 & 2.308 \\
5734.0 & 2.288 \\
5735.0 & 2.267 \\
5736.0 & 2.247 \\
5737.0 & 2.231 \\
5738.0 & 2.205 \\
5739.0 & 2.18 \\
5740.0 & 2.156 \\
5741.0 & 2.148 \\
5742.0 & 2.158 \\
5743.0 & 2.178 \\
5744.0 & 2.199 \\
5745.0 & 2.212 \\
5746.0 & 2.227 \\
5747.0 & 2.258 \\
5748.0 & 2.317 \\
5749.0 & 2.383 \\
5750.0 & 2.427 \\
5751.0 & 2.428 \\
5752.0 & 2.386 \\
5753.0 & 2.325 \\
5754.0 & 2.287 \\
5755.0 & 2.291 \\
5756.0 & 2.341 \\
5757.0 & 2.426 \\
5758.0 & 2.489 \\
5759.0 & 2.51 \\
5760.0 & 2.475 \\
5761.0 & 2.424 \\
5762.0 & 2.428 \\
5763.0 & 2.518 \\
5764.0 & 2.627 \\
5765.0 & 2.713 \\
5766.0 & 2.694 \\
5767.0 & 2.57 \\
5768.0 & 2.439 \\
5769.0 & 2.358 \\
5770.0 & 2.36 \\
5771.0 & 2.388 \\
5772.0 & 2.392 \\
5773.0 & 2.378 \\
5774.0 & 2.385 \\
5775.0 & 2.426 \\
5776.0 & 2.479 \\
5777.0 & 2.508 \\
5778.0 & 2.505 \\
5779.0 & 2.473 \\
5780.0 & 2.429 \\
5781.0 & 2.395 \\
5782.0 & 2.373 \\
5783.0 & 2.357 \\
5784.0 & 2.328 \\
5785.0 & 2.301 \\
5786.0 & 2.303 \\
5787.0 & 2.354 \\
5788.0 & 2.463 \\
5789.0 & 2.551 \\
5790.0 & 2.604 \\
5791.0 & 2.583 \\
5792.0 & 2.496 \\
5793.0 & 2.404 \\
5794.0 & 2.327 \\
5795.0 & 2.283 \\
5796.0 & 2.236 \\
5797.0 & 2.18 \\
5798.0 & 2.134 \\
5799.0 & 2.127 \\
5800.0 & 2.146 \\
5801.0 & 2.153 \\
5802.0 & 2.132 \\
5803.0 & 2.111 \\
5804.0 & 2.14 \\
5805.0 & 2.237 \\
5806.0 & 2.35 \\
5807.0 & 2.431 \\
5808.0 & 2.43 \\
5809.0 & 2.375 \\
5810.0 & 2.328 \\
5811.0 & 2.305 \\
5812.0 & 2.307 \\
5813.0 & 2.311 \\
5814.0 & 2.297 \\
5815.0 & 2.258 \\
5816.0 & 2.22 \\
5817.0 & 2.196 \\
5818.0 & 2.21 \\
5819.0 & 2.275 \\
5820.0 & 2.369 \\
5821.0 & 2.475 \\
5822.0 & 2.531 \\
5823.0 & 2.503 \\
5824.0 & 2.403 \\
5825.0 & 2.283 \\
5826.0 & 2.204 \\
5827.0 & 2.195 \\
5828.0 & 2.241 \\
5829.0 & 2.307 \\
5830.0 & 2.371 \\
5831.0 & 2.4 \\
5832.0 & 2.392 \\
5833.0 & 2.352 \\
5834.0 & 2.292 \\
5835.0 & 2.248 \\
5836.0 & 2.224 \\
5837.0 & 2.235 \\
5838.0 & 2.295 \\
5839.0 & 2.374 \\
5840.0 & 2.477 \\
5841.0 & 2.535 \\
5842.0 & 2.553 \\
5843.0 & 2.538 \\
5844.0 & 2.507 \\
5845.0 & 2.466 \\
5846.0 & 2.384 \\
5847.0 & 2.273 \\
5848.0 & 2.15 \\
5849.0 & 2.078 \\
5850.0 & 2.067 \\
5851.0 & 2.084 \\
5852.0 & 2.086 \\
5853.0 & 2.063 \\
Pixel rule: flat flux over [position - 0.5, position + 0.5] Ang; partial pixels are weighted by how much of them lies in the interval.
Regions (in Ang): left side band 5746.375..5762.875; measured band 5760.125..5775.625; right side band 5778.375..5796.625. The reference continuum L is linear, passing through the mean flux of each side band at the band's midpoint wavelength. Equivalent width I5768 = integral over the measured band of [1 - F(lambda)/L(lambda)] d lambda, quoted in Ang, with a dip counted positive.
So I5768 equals -0.5 Ang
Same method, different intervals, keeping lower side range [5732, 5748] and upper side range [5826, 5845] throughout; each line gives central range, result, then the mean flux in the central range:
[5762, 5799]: -2.3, 2.42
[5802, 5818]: 0.3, 2.28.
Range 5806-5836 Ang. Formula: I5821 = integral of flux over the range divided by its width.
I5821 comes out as 2.33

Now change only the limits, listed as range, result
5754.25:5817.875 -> 2.37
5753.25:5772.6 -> 2.46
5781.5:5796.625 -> 2.4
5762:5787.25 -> 2.44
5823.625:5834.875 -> 2.31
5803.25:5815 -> 2.31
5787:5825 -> 2.32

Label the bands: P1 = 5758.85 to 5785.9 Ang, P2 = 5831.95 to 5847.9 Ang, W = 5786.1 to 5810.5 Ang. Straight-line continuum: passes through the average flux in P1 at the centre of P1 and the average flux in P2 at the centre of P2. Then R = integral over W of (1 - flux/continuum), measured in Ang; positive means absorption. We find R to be 1.08 Ang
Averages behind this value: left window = 2.45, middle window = 2.32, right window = 2.38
